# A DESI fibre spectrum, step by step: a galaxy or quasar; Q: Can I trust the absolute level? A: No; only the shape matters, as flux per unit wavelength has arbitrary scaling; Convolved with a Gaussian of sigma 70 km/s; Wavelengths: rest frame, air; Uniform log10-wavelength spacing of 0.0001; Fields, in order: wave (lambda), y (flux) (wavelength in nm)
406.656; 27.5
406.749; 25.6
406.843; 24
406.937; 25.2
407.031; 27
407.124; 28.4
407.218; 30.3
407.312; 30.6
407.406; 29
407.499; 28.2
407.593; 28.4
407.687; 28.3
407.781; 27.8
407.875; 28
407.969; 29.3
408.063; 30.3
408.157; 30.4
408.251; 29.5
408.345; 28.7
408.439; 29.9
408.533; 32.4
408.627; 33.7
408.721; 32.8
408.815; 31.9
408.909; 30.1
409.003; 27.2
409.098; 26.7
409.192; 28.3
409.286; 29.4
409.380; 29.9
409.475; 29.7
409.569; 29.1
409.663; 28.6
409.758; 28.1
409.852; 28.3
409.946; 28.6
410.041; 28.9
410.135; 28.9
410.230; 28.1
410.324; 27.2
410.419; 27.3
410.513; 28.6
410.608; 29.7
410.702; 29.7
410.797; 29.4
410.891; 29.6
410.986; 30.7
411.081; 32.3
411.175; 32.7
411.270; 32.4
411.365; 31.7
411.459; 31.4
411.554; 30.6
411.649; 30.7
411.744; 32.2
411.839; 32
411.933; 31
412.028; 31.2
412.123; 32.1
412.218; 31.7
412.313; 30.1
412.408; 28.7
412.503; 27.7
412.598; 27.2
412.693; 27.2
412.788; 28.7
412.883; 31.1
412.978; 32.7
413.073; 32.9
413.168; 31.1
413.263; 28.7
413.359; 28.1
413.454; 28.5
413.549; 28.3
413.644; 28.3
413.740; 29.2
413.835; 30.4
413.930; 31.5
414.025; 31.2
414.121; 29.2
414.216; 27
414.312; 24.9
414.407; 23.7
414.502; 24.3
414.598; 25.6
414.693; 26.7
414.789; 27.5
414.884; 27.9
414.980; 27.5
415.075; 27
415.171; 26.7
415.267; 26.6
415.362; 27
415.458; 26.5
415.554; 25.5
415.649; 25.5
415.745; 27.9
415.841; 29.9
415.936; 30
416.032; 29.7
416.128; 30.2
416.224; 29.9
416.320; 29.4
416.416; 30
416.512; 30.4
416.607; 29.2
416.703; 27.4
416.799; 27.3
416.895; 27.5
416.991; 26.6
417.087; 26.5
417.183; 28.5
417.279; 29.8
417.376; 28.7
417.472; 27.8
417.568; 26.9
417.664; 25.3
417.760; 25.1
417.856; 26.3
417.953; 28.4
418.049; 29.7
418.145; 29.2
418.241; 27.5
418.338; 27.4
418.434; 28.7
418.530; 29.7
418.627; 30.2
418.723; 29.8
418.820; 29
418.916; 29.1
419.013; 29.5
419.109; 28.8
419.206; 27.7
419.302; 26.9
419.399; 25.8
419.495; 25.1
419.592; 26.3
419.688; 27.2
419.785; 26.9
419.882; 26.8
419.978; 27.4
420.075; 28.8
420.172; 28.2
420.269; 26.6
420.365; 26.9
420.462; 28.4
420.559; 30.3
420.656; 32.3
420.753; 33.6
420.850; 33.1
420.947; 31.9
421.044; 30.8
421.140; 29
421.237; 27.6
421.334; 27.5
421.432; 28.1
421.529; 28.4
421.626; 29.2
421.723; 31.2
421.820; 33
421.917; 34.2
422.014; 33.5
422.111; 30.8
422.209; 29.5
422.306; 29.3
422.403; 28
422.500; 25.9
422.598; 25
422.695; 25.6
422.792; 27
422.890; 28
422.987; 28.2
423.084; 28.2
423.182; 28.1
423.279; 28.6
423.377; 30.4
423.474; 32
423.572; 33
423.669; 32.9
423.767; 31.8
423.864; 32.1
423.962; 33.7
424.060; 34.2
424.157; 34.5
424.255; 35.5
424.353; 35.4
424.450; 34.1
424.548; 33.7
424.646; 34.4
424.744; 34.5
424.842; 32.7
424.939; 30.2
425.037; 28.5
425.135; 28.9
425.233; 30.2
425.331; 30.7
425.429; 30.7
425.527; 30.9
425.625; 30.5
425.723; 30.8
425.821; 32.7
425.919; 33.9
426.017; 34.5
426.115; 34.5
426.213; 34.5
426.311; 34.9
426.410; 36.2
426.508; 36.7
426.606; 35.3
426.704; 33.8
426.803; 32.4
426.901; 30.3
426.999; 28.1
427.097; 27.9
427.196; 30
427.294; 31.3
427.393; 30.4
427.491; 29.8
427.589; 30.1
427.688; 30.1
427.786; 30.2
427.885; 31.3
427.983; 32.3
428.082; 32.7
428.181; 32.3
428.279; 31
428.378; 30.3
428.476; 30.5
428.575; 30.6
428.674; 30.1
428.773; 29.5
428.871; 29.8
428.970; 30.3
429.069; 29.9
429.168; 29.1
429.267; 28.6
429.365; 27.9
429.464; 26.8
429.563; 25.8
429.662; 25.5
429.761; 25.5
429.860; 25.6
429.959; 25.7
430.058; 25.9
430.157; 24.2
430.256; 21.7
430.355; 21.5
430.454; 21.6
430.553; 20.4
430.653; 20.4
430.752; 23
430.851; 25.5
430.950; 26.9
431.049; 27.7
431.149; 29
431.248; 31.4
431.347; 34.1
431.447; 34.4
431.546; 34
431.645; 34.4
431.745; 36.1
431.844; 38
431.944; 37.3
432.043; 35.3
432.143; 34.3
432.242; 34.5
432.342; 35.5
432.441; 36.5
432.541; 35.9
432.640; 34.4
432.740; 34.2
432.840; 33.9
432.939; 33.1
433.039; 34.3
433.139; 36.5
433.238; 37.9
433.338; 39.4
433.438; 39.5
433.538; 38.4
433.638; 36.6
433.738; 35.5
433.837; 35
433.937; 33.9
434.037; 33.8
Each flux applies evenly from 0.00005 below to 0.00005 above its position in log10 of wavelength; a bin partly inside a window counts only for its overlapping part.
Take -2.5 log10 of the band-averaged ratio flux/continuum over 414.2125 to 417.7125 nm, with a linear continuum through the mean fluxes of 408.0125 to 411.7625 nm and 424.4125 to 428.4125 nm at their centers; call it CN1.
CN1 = 0.12 mag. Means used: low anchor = 29.9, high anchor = 31.9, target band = 27.5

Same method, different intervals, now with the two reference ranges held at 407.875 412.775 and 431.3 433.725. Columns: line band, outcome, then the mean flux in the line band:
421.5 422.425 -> 0.07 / 30.9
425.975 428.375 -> 0.07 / 32.1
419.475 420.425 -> 0.19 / 27.1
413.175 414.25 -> 0.06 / 29.2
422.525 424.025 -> 0.13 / 29.6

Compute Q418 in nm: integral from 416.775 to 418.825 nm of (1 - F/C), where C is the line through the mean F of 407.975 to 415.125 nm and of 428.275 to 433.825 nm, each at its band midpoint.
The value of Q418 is 0.13 nm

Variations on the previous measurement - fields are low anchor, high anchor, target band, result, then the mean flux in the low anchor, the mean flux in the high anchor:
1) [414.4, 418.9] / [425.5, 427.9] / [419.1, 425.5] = 0.06 nm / 27.9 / 32.1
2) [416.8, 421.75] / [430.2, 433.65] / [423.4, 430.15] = -0.12 nm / 28.4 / 32.2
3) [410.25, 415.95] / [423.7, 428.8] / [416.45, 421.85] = 0.35 nm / 29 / 32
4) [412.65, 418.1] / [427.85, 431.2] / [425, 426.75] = -0.33 nm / 28.2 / 27.3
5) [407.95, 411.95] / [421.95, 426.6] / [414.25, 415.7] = 0.20 nm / 30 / 31.5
